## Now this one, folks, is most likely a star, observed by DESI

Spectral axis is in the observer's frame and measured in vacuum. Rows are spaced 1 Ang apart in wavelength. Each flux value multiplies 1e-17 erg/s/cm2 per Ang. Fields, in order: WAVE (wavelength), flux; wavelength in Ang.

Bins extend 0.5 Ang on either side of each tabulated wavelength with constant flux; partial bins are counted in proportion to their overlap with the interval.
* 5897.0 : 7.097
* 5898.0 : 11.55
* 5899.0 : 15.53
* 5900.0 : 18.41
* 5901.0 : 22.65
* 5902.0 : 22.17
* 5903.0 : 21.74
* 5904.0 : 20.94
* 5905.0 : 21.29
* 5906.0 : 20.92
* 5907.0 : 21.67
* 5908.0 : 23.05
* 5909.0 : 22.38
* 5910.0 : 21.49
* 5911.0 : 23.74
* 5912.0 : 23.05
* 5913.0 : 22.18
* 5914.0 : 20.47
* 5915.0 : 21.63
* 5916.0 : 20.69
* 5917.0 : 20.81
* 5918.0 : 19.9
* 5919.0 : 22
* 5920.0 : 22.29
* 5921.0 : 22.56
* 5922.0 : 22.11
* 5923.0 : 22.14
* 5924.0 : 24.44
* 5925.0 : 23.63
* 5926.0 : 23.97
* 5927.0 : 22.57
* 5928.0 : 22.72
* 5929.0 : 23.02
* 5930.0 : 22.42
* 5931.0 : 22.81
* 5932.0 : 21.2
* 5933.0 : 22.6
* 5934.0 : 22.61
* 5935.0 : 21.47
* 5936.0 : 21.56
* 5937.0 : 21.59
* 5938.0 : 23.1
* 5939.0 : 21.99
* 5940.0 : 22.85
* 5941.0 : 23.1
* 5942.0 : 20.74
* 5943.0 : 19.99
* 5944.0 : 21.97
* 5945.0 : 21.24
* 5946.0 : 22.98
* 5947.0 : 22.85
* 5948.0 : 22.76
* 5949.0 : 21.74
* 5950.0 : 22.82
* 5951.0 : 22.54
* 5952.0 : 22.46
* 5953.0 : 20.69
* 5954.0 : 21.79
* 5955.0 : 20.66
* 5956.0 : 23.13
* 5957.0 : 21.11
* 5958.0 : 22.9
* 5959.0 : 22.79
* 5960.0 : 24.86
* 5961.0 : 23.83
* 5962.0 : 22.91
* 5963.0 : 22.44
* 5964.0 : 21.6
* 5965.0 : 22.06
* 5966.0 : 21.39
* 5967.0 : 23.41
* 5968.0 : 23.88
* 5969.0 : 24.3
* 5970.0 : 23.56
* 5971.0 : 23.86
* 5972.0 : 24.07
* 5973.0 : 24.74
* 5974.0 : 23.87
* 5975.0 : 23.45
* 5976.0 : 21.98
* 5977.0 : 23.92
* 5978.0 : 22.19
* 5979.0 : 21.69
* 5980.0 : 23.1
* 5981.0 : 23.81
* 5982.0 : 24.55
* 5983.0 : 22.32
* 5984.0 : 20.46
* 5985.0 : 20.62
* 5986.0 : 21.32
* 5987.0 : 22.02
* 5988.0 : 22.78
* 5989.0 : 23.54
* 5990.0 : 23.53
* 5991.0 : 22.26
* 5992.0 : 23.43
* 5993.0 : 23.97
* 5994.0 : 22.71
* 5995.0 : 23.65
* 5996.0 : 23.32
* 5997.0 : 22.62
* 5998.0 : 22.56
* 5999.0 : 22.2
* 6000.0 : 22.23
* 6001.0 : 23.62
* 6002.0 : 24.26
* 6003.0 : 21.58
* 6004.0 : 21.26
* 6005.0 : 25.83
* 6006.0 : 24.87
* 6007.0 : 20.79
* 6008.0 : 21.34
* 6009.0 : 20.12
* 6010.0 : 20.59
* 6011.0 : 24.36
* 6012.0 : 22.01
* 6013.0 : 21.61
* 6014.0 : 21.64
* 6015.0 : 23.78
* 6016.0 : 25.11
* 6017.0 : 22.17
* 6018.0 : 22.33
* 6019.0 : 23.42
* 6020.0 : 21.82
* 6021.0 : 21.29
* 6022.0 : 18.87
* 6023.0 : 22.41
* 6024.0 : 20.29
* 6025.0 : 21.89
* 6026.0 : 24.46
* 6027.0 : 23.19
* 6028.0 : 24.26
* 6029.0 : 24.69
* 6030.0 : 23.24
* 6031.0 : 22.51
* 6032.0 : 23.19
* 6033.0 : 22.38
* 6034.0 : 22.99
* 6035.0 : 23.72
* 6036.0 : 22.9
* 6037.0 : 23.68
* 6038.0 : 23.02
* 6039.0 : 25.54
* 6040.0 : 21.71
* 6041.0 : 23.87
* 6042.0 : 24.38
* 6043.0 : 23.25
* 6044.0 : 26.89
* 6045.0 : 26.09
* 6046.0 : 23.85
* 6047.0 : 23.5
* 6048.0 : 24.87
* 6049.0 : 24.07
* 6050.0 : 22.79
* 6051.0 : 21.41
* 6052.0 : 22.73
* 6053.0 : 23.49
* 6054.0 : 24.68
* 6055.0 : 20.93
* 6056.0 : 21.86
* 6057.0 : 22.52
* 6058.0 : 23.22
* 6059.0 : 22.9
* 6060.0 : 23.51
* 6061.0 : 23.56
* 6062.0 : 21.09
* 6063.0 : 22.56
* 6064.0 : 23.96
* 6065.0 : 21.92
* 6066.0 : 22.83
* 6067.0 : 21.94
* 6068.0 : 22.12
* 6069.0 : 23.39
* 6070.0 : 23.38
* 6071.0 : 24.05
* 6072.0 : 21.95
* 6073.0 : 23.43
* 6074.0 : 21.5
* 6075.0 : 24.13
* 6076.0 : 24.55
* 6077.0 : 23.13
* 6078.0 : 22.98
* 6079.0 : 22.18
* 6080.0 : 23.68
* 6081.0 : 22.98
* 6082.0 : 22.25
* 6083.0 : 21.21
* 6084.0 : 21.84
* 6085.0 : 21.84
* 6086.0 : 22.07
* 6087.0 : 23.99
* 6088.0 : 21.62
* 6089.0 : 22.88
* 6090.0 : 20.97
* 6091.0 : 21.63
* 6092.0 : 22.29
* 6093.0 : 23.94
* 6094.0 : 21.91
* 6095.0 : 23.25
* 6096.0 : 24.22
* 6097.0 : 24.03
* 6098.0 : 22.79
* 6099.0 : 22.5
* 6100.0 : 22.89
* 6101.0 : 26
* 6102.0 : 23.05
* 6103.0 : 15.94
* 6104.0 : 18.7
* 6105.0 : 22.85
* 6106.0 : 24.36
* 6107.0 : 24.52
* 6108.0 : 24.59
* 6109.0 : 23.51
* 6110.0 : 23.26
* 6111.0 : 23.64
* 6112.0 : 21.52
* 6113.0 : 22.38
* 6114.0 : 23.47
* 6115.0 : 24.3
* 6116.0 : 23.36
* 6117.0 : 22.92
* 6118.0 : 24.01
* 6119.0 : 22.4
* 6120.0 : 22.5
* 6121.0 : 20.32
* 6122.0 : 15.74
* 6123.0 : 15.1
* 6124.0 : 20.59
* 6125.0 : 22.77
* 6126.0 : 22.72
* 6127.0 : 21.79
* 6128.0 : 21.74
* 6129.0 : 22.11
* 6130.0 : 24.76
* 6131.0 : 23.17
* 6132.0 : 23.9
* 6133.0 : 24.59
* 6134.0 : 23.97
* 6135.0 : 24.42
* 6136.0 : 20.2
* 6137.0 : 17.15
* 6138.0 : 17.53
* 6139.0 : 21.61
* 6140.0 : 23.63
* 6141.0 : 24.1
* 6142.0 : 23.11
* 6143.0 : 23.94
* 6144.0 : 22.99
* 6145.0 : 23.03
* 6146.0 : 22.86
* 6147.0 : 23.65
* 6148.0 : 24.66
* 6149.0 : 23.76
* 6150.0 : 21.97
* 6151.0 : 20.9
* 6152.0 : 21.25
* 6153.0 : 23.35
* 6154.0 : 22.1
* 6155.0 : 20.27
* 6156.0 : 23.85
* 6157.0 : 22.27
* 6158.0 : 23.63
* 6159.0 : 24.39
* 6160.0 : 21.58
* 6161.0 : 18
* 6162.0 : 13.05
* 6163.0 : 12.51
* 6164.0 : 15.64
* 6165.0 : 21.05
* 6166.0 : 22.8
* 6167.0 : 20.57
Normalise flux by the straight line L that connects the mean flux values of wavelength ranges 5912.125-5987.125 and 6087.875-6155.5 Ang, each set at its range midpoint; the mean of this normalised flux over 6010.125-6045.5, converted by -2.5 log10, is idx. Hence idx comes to -0.03 mag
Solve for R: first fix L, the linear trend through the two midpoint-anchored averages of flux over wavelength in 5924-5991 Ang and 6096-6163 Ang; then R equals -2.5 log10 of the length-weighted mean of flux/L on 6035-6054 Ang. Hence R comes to -0.07 mag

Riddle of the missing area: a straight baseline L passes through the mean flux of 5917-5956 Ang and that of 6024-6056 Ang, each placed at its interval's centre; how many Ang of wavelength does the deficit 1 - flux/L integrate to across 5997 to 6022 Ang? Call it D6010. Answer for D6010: 0.7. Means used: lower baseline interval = 22.2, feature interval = 22.5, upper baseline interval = 23.5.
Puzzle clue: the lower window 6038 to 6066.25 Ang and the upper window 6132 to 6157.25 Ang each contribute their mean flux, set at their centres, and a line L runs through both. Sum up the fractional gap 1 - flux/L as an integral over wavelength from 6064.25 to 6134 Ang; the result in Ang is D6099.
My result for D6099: 1.1 Ang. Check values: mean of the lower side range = 23.4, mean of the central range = 22.5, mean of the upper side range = 22.5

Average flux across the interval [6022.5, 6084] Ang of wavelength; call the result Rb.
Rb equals 23.1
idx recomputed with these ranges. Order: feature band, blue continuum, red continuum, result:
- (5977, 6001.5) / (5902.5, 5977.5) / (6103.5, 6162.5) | -0.02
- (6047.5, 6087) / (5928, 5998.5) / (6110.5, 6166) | -0.03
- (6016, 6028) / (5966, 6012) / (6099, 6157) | 0.02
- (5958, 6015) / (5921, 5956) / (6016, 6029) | -0.02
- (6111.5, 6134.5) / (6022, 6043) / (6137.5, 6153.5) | 0.03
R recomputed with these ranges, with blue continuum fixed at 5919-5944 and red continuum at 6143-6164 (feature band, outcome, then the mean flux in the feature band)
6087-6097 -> -0.048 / 22.7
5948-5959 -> 0.011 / 22.1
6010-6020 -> -0.036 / 22.8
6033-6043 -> -0.074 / 23.5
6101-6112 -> -0.046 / 22.6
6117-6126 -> 0.045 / 20.7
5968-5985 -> -0.048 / 23.2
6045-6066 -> -0.058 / 23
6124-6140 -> -0.032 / 22.2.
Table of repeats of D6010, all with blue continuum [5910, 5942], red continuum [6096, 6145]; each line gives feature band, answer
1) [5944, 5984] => -0.9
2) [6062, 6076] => -0.3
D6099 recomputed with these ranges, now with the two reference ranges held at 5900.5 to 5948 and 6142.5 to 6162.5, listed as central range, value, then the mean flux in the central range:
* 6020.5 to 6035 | -0.3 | 22.6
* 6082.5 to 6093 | 0.0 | 22.1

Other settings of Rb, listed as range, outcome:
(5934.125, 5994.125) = 22.6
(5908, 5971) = 22.3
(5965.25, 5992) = 22.9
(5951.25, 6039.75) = 22.8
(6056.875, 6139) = 22.5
